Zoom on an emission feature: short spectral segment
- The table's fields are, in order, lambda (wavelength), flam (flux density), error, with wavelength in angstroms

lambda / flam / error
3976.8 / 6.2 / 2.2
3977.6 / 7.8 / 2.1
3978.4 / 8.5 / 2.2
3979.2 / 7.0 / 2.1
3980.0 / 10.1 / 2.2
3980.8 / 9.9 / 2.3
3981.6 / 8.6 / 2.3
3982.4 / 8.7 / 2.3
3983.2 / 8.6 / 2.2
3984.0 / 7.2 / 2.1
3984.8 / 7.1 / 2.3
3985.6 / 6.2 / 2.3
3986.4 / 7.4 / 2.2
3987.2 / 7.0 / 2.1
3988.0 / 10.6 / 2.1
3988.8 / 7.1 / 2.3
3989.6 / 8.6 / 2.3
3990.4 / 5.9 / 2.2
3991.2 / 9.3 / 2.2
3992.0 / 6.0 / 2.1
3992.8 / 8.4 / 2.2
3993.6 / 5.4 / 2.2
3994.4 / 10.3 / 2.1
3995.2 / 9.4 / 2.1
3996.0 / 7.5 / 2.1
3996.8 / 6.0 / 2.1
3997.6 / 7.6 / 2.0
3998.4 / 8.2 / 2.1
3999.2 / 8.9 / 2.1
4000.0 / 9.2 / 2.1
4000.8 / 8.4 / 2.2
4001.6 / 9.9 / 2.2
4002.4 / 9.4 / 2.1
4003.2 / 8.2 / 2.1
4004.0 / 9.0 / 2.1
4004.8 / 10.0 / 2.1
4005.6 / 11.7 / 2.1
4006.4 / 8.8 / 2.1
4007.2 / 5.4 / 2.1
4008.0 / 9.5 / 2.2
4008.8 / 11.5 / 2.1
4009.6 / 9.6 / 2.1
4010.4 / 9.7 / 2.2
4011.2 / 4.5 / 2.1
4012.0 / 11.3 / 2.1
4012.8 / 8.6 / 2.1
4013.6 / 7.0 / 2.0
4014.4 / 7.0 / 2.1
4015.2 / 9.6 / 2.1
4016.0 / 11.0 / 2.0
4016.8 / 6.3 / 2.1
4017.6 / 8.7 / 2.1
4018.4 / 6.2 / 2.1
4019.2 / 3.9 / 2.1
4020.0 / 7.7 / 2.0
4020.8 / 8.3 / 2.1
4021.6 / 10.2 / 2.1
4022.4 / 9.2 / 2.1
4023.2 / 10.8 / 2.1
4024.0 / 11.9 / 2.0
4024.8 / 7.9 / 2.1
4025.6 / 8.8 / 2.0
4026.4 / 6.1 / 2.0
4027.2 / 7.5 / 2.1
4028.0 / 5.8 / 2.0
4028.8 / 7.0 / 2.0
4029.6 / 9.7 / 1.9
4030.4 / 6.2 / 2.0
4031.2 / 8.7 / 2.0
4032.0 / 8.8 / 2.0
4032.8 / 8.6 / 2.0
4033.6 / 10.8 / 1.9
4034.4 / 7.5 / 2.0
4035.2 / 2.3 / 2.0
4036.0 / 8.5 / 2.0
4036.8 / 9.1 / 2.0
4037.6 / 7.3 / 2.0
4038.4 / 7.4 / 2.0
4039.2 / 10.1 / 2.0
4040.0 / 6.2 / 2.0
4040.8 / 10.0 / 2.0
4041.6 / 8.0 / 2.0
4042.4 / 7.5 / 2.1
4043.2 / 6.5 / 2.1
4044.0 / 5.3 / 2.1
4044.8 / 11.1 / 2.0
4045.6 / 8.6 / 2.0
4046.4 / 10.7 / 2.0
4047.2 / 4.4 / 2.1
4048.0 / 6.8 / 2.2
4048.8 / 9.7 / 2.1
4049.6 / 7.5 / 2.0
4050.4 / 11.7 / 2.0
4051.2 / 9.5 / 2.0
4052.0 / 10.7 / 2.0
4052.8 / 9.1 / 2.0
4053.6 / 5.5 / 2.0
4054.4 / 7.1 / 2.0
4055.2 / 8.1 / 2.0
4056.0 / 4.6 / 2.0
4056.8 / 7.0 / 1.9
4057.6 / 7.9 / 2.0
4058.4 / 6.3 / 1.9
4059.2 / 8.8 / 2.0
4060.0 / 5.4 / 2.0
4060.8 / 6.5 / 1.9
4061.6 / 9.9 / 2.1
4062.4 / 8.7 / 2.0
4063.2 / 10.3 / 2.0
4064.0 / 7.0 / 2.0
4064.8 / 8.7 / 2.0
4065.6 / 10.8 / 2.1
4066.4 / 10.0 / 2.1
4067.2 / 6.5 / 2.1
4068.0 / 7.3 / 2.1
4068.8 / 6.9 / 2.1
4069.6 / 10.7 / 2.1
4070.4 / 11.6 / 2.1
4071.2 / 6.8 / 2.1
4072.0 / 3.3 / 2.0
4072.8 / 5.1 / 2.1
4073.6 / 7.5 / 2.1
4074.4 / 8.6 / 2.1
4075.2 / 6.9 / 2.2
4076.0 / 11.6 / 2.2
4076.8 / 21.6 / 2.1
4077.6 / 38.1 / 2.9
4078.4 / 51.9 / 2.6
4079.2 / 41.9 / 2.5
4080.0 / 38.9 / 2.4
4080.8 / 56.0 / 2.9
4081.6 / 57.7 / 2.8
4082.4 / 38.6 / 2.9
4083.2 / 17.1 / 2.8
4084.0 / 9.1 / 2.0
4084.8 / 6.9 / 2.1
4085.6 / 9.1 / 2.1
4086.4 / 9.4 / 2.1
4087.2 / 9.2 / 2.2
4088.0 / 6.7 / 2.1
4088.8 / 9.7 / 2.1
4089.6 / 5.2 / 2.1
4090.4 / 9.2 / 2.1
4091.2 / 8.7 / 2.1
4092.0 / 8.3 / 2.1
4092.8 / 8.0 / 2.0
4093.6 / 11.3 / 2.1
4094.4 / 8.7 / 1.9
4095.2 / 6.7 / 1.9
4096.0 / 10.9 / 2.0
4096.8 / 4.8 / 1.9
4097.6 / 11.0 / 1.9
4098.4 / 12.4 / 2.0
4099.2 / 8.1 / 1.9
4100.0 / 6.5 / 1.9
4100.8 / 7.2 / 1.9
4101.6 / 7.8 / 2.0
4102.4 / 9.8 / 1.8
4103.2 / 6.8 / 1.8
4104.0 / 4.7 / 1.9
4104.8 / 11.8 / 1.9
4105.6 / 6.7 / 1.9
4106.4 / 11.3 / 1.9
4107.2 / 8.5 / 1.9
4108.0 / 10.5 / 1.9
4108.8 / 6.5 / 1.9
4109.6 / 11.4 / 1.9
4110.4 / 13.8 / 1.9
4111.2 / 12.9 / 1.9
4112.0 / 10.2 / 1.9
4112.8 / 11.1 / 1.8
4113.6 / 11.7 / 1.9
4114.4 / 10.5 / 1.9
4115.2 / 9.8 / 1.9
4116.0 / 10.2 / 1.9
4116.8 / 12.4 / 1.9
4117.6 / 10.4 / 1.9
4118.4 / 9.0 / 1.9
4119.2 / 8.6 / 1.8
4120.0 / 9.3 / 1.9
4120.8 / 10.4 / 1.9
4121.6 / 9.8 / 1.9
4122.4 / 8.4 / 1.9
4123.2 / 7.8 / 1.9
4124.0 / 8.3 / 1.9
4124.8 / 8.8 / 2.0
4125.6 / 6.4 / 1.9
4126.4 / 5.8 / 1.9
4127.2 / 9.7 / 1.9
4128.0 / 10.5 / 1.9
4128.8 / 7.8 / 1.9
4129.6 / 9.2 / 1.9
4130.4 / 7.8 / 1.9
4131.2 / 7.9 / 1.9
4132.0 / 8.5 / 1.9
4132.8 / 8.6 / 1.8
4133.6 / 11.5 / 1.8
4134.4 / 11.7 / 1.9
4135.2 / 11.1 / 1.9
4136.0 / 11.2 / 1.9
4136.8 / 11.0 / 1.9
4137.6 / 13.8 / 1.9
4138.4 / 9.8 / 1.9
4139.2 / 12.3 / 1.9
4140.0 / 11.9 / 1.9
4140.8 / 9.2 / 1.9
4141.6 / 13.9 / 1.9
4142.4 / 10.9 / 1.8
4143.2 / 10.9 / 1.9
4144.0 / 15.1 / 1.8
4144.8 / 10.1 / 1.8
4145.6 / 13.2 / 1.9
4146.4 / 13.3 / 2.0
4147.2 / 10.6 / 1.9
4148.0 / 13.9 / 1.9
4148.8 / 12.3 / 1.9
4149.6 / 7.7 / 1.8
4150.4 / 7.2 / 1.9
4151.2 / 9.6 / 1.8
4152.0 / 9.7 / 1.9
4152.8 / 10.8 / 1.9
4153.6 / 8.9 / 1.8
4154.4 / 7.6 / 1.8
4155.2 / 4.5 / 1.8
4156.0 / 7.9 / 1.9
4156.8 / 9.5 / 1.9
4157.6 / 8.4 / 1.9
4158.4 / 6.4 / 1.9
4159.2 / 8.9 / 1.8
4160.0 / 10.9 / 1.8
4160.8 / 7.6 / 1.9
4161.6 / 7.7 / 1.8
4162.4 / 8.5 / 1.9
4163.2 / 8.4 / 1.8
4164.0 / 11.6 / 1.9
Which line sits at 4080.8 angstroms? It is [O II]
